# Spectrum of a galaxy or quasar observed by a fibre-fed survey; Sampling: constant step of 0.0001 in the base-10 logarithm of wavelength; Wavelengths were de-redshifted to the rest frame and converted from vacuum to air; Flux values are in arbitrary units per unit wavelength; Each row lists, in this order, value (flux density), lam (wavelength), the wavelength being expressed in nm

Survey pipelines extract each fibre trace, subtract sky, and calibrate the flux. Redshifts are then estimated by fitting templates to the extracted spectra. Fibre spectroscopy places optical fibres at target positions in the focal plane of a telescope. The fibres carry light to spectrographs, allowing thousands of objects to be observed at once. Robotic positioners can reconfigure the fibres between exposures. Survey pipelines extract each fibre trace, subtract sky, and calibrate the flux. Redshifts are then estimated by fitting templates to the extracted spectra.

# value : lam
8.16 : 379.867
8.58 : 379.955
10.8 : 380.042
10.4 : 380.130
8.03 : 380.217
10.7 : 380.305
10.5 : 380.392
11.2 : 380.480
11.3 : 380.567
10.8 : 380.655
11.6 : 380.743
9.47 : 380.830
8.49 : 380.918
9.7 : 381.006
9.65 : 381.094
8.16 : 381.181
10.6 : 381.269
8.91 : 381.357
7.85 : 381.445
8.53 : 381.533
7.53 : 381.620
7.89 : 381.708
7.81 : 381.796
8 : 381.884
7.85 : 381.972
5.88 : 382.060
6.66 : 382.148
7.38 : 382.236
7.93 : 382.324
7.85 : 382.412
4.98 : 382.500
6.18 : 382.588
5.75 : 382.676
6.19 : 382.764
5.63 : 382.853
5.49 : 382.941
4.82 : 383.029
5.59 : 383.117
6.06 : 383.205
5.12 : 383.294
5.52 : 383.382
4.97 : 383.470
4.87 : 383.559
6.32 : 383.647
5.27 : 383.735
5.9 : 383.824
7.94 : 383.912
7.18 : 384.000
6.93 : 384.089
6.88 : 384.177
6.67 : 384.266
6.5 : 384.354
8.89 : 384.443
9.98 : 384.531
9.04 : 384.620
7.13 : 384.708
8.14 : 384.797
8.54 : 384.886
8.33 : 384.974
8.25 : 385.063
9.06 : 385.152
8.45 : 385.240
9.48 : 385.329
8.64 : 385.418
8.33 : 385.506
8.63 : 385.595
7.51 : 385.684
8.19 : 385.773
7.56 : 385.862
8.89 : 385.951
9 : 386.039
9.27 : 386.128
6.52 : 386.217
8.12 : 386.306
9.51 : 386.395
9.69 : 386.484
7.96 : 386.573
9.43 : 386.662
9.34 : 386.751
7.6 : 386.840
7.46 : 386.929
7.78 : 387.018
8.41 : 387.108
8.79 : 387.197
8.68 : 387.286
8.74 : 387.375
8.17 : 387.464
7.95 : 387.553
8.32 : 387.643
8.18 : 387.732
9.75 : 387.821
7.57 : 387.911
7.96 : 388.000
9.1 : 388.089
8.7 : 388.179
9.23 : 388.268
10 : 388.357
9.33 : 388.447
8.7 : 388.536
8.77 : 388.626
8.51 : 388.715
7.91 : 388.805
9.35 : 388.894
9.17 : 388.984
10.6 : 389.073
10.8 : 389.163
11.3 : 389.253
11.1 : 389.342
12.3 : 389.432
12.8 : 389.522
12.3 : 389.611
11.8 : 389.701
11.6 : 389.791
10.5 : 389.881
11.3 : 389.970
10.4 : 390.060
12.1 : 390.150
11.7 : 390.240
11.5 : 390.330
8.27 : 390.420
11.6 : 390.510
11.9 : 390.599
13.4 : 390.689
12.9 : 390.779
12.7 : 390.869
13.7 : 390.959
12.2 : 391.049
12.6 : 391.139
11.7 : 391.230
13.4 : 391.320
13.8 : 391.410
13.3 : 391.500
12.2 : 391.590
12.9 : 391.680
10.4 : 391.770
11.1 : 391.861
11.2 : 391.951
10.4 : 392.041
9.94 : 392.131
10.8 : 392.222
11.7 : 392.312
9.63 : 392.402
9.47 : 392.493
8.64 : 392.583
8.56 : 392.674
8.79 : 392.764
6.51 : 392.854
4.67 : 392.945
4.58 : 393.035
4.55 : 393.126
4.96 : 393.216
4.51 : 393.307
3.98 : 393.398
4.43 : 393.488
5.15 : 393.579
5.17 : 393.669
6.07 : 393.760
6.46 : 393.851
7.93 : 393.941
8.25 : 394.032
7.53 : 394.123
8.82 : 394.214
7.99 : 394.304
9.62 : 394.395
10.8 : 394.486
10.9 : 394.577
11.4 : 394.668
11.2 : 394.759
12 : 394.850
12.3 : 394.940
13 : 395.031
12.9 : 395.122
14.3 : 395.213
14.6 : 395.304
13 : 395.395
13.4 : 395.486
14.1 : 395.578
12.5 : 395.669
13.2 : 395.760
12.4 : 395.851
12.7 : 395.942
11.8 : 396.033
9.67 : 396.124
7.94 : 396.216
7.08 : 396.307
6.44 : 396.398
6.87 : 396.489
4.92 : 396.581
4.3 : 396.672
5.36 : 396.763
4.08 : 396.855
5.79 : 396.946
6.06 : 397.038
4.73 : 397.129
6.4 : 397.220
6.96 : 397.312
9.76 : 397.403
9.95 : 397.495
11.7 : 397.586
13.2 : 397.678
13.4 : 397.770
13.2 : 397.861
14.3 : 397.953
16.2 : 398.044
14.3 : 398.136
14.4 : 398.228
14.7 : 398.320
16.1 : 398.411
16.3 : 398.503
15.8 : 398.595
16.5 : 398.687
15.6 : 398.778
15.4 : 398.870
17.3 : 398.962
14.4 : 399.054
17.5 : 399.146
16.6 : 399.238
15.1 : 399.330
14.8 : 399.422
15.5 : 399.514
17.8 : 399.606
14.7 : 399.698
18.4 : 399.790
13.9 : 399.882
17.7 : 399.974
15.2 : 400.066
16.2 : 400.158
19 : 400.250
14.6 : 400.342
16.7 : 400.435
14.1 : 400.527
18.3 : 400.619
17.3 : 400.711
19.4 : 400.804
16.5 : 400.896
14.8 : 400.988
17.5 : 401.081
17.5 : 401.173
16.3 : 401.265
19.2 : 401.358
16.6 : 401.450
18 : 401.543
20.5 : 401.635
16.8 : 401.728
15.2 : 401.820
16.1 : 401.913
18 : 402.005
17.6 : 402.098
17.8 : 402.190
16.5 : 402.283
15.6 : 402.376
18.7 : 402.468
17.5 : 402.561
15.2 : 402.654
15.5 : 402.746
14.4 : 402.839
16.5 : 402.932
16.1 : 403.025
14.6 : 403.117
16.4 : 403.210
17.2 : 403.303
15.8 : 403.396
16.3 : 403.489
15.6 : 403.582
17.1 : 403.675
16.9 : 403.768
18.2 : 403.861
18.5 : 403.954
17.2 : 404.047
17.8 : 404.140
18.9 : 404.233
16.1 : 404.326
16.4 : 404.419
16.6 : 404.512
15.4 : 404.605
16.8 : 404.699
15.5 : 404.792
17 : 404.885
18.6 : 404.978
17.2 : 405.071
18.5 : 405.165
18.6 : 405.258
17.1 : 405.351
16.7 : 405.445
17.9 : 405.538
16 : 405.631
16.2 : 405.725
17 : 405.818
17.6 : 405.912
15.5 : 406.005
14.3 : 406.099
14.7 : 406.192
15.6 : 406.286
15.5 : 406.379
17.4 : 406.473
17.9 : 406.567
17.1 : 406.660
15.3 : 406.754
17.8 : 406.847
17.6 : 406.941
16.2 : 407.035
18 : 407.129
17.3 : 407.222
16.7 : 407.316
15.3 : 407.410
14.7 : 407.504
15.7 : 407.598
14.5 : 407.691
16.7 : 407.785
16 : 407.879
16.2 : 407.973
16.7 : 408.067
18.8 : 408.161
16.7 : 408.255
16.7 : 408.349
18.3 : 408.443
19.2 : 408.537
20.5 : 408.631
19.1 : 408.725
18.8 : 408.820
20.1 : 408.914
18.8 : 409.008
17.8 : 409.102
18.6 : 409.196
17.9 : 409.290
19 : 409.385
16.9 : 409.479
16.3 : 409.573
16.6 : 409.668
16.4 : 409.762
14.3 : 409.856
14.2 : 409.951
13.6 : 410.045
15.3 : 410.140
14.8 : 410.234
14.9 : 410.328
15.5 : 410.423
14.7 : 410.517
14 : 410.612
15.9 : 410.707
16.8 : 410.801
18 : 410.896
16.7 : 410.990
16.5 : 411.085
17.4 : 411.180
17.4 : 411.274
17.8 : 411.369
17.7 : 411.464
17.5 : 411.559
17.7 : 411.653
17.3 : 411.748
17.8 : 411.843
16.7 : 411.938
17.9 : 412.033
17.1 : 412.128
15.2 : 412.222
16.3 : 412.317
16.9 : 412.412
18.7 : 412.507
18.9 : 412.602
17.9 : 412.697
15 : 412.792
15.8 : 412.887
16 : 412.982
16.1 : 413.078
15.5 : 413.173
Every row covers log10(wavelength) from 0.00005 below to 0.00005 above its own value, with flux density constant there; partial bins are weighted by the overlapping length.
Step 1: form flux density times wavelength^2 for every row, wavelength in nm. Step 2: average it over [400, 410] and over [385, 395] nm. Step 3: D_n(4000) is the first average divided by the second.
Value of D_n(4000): 1.9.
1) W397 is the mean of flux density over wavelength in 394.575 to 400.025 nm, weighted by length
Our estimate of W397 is 12.3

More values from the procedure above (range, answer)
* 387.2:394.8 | 9.62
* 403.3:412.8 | 16.9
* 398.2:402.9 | 16.5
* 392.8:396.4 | 9.26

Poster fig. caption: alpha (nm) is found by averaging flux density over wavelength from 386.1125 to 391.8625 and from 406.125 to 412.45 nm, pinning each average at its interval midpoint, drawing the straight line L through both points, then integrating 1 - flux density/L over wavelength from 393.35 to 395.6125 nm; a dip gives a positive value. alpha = 0.426 nm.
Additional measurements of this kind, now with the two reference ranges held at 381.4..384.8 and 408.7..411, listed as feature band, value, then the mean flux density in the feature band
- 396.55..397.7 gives 0.469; 7.08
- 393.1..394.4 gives 0.537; 6.29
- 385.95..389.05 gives -0.093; 8.64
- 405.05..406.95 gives -0.195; 16.7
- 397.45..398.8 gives -0.227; 14.4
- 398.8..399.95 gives -0.292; 16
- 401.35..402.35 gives -0.274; 17.4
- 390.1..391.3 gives -0.310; 12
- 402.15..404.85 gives -0.444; 16.6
